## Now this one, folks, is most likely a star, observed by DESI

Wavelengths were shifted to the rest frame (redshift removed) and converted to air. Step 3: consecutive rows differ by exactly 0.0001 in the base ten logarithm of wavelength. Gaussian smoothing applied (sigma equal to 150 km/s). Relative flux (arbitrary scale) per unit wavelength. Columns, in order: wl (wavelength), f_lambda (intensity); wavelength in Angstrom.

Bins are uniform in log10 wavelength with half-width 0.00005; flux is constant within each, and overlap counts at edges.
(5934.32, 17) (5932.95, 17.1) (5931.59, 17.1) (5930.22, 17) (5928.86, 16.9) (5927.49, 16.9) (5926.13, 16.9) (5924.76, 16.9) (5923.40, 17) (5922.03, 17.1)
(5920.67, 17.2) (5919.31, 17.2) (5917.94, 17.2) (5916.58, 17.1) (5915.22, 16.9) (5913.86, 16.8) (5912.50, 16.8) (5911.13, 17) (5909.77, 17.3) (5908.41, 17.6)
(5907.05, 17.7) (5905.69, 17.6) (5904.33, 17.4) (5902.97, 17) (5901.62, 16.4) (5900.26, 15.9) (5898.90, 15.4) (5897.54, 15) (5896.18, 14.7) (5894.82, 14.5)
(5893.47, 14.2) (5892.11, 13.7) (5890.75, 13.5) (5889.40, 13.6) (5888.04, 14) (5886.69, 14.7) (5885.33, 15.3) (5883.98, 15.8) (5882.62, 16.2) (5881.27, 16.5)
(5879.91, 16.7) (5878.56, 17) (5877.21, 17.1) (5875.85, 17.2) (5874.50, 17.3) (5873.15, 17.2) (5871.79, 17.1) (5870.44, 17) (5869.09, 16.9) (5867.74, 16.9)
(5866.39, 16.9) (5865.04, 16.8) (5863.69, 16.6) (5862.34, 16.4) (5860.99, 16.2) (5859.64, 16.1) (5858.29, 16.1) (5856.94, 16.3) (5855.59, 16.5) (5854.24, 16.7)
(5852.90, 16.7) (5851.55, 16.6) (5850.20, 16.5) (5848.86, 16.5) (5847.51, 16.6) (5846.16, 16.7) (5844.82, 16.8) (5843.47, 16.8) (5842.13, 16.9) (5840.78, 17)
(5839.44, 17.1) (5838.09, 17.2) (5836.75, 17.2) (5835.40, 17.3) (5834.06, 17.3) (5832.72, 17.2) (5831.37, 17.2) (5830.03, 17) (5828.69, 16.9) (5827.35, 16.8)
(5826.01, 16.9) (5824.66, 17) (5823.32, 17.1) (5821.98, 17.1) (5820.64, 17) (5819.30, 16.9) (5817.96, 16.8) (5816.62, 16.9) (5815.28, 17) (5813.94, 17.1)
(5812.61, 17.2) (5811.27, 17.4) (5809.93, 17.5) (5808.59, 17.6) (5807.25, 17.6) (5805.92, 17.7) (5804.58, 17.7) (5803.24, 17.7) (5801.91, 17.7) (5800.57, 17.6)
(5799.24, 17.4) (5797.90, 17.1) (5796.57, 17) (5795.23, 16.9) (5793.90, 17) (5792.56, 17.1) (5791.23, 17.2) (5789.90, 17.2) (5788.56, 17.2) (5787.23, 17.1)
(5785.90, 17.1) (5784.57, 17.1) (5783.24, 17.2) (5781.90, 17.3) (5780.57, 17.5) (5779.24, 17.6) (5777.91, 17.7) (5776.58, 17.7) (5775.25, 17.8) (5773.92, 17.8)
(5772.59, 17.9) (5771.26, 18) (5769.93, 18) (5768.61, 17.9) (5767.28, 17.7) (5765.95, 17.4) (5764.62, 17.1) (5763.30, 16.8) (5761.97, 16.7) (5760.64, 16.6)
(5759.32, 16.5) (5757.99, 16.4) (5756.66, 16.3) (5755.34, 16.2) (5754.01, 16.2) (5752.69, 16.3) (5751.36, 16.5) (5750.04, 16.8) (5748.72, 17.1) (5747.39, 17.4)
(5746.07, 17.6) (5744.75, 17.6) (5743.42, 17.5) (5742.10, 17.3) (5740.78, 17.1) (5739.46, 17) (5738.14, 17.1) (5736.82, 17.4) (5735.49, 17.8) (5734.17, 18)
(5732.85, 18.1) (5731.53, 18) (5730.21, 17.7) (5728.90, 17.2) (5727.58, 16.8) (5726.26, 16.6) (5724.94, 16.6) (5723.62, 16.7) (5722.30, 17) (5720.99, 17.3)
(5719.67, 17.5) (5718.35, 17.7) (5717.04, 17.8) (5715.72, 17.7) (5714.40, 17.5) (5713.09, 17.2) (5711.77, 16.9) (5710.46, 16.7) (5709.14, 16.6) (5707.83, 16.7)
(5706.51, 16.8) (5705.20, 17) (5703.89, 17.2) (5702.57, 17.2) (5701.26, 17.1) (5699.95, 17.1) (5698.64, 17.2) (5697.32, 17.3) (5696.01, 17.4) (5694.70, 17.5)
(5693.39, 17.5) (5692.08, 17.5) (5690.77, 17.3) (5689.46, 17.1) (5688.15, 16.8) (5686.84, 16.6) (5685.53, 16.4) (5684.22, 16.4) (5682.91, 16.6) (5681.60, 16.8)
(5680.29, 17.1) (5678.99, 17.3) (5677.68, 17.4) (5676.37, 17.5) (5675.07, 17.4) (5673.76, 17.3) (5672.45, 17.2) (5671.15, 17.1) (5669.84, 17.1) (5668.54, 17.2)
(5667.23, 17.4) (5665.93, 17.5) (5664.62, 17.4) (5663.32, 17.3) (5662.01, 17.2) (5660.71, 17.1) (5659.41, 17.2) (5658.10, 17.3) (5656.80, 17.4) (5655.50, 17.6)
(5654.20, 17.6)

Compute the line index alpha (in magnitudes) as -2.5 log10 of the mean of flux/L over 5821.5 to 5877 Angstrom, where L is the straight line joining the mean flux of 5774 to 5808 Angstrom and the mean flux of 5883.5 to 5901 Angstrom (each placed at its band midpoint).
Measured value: -0.07 mag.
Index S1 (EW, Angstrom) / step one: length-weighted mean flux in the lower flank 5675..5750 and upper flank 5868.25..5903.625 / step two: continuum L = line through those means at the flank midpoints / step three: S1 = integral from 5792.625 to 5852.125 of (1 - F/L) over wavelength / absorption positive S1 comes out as -2.9 Angstrom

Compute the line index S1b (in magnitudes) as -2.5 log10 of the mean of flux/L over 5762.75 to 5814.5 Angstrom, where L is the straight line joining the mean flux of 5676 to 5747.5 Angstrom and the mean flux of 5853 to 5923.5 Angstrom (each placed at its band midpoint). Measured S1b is -0.04 mag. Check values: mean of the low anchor 17.2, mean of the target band 17.4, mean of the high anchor 16.3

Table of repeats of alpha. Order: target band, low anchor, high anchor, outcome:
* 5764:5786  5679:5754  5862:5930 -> -0.043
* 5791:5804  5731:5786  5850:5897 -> -0.027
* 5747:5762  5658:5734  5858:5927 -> 0.024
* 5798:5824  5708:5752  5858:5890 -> -0.037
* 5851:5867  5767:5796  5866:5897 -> -0.021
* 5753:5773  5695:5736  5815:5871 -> 0.004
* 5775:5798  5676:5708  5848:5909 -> -0.041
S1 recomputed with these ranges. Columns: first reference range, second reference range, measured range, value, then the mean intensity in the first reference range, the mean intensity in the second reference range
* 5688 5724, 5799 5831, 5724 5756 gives 0.1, 17.2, 17.2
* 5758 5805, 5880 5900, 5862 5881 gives -2.1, 17.3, 14.9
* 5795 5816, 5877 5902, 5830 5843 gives -0.4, 17.4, 15.2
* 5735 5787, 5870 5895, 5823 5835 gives -0.5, 17.2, 15.7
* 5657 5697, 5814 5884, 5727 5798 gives -1.0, 17.2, 16.8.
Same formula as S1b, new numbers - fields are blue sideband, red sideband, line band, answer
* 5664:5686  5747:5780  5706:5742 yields -0.01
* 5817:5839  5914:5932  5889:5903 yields 0.15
